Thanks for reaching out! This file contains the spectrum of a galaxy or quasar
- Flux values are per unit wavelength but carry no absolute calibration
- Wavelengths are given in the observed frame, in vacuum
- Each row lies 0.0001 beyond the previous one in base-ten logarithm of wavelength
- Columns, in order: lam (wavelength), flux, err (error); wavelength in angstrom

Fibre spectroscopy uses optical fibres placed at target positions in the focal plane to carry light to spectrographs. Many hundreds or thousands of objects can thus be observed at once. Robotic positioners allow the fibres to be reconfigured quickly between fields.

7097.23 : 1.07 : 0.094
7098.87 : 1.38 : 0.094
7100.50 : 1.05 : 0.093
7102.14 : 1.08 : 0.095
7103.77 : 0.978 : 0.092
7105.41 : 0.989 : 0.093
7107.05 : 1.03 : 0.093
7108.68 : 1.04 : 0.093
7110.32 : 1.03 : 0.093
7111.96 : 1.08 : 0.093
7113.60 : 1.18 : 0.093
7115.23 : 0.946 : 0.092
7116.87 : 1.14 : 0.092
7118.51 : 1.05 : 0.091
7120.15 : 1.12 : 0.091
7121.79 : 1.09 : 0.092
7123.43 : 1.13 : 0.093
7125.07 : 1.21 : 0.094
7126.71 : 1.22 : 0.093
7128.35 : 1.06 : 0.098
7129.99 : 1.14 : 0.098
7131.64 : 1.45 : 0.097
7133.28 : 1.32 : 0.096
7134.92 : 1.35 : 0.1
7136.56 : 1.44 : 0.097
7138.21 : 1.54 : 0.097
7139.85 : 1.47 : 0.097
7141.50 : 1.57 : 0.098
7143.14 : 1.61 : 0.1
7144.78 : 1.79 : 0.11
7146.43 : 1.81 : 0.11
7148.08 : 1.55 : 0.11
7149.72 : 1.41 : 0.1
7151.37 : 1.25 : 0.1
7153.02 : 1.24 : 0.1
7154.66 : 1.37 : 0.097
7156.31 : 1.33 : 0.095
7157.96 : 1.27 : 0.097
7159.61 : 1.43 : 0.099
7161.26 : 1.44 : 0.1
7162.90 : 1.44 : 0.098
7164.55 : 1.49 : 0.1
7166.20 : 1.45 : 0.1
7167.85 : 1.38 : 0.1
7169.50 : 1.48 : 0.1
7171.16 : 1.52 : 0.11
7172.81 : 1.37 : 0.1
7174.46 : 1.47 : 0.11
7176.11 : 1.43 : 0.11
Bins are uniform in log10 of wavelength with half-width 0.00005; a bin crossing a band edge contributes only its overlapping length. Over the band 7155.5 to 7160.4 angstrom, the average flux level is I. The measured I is 1.34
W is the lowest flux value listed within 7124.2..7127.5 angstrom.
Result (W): 1.21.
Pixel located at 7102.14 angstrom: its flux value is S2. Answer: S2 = 1.08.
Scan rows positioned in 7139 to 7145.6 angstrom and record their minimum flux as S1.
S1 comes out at 1.47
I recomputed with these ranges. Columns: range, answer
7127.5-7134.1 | 1.24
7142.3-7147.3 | 1.73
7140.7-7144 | 1.6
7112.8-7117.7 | 1.09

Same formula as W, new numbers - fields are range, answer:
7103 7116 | 0.946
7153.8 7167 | 1.27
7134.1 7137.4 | 1.35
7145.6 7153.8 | 1.24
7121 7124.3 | 1.09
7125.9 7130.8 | 1.06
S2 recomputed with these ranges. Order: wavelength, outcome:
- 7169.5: 1.48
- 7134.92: 1.35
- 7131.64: 1.45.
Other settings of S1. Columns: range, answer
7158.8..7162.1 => 1.43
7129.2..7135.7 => 1.14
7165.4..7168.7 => 1.38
